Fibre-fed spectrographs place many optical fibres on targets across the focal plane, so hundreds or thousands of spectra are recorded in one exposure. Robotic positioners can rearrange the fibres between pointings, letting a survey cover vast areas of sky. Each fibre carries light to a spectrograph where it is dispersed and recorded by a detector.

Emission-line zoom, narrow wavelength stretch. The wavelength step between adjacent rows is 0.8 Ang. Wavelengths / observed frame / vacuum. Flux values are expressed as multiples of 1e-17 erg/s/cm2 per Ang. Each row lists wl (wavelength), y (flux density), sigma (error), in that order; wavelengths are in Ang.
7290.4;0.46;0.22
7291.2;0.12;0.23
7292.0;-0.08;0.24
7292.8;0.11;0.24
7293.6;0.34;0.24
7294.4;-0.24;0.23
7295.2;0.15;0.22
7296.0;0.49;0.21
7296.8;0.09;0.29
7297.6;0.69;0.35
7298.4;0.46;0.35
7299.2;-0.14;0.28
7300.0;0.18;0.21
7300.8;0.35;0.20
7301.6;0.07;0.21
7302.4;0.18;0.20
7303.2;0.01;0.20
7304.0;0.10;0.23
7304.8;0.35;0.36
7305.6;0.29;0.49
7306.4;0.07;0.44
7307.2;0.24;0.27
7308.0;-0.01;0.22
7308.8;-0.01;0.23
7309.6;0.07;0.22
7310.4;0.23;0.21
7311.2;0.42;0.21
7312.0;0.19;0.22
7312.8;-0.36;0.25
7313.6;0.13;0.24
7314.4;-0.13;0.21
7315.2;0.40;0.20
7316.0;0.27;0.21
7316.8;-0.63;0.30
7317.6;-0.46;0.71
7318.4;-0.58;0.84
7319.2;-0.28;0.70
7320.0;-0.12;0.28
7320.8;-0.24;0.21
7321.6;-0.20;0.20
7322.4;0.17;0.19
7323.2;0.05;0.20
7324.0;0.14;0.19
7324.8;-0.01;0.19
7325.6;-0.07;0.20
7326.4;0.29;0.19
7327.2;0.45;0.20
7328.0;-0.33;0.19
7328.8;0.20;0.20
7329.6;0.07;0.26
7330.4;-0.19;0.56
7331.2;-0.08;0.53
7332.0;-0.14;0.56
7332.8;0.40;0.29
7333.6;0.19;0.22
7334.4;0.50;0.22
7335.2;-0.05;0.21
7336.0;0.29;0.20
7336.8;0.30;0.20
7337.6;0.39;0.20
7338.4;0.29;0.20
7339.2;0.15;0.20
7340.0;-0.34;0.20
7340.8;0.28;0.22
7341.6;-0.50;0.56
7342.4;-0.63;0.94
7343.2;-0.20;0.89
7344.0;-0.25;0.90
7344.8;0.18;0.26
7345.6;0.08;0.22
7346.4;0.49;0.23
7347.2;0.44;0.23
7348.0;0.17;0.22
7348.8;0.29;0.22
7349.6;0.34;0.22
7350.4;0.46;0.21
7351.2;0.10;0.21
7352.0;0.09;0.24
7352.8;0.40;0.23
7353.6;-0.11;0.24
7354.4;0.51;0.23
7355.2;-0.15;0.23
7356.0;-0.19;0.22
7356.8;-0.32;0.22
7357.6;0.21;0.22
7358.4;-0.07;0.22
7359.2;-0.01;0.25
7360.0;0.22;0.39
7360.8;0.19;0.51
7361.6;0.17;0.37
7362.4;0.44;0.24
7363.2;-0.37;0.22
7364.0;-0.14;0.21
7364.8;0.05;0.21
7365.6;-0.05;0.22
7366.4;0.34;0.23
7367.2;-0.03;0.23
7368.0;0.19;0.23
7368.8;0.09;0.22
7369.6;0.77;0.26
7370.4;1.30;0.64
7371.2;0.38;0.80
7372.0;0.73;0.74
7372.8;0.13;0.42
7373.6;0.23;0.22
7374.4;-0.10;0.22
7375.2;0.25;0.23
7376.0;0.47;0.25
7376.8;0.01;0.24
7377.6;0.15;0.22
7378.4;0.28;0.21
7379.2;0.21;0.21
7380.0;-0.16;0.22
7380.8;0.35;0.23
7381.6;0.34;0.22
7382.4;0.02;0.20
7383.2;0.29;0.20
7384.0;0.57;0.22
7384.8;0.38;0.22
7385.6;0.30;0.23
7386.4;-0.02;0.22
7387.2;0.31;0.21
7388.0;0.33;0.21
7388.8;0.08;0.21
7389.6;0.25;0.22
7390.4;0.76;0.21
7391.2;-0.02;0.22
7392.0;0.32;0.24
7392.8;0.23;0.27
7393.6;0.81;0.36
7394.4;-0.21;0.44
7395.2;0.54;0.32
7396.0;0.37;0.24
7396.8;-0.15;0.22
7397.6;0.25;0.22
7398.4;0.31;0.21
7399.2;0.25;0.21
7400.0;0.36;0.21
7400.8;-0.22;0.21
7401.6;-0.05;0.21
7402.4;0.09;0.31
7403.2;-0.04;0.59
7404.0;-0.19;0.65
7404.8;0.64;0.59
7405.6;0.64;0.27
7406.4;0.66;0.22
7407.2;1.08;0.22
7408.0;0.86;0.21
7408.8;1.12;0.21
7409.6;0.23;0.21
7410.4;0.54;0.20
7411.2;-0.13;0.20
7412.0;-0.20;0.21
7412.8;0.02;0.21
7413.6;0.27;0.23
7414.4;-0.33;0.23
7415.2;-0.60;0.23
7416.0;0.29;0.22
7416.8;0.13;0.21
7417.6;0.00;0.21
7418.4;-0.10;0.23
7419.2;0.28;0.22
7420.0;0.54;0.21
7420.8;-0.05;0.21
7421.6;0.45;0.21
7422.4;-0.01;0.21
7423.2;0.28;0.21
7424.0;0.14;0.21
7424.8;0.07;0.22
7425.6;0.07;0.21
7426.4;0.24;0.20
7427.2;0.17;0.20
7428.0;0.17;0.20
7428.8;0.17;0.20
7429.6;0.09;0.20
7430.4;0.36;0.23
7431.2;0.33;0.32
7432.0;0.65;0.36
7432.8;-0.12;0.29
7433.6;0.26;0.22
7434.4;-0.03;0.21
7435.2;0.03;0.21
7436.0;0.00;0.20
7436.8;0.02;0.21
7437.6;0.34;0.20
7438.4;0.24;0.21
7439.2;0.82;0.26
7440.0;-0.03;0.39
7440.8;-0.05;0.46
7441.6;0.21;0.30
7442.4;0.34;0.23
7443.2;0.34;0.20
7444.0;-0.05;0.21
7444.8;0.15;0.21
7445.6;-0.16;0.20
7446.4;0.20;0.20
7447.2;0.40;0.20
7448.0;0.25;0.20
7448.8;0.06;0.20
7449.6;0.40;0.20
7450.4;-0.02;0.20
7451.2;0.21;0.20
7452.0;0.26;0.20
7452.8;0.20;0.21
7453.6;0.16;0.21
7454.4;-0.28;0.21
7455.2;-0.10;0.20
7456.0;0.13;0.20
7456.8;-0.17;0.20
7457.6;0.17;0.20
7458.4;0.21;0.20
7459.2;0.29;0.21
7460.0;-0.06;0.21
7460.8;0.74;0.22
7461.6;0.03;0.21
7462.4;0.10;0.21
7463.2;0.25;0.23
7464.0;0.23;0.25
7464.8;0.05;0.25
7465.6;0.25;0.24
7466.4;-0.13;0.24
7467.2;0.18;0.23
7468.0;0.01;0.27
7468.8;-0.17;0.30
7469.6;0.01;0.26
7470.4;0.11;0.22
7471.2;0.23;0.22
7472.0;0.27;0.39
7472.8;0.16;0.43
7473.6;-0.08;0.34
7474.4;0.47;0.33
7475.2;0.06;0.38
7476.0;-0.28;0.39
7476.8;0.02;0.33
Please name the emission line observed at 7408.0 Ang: H-gamma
